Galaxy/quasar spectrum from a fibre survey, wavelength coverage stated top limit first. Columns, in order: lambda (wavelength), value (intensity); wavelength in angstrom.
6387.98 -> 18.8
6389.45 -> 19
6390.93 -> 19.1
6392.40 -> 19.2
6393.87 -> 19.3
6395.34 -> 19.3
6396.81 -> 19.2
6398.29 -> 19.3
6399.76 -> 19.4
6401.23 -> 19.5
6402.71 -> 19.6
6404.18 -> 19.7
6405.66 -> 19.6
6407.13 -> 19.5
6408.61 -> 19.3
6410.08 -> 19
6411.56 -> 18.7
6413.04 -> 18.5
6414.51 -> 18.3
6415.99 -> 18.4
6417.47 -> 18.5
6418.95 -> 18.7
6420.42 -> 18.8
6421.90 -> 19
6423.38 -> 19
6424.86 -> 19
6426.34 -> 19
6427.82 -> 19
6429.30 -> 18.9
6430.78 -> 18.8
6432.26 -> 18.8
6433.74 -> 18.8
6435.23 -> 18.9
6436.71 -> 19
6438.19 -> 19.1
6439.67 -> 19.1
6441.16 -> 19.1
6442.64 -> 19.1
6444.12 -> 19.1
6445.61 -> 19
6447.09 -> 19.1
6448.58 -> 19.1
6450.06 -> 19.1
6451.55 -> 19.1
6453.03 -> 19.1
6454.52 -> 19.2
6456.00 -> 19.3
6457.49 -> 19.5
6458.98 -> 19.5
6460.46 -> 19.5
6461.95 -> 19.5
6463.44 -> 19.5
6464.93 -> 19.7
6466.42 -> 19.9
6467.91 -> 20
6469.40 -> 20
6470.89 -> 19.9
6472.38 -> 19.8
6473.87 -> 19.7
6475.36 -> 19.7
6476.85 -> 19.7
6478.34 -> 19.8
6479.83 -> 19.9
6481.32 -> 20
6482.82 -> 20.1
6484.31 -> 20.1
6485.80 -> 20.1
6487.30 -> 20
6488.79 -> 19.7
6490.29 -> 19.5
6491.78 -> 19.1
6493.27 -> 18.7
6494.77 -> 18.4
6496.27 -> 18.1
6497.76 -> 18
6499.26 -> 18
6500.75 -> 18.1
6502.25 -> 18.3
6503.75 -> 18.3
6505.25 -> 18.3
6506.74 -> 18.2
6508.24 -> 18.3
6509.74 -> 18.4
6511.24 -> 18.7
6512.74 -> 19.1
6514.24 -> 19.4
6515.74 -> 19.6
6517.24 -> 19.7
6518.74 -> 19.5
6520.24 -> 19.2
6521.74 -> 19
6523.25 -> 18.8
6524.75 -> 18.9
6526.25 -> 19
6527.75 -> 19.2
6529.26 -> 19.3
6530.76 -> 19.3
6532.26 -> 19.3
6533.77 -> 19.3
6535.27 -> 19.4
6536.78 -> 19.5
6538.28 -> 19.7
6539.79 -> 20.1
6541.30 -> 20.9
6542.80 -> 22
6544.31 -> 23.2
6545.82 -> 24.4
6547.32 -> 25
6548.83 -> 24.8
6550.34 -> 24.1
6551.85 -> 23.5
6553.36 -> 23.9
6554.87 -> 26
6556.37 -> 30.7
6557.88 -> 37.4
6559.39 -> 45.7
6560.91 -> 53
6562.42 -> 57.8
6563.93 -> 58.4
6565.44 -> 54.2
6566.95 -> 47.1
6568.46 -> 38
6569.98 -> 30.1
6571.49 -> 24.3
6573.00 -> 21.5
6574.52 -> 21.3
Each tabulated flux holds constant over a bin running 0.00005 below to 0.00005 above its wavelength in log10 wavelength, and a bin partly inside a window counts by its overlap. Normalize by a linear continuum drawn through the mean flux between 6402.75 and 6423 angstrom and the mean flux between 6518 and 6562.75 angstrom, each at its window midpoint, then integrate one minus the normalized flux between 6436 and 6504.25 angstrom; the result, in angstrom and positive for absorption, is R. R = 7.0 angstrom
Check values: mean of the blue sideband 19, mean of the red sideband 24.8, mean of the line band 19.3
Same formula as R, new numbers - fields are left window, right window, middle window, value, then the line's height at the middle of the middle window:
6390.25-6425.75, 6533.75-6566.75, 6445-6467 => 3.62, 23.1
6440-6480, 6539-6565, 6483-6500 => 3.32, 23.8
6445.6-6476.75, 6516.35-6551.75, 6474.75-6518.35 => 2.11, 20.1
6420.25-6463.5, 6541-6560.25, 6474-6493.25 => 2.15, 22.3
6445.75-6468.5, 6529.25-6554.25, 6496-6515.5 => 2.16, 20.7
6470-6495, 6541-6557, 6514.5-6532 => 2.62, 22.6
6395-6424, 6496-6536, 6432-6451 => -0.03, 19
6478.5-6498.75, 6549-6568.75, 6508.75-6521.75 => 3.77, 27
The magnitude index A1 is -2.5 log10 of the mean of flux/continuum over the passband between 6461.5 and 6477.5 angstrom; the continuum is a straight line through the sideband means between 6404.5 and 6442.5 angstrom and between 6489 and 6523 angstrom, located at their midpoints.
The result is -0.05 mag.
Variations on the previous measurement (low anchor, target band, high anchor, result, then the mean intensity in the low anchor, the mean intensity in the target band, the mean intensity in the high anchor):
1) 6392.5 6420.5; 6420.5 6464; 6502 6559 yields 0.04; 19.1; 19.1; 21.3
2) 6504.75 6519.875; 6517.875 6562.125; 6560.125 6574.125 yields 0.27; 18.9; 24.3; 42.1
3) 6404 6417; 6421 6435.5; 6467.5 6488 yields 0.02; 19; 18.9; 19.9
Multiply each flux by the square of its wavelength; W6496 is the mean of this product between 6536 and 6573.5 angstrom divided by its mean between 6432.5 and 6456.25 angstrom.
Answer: 1.73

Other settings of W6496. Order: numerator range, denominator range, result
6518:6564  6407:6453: 1.41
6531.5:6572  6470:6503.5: 1.63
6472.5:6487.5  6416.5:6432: 1.07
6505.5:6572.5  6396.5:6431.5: 1.43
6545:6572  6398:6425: 1.99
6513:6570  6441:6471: 1.44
